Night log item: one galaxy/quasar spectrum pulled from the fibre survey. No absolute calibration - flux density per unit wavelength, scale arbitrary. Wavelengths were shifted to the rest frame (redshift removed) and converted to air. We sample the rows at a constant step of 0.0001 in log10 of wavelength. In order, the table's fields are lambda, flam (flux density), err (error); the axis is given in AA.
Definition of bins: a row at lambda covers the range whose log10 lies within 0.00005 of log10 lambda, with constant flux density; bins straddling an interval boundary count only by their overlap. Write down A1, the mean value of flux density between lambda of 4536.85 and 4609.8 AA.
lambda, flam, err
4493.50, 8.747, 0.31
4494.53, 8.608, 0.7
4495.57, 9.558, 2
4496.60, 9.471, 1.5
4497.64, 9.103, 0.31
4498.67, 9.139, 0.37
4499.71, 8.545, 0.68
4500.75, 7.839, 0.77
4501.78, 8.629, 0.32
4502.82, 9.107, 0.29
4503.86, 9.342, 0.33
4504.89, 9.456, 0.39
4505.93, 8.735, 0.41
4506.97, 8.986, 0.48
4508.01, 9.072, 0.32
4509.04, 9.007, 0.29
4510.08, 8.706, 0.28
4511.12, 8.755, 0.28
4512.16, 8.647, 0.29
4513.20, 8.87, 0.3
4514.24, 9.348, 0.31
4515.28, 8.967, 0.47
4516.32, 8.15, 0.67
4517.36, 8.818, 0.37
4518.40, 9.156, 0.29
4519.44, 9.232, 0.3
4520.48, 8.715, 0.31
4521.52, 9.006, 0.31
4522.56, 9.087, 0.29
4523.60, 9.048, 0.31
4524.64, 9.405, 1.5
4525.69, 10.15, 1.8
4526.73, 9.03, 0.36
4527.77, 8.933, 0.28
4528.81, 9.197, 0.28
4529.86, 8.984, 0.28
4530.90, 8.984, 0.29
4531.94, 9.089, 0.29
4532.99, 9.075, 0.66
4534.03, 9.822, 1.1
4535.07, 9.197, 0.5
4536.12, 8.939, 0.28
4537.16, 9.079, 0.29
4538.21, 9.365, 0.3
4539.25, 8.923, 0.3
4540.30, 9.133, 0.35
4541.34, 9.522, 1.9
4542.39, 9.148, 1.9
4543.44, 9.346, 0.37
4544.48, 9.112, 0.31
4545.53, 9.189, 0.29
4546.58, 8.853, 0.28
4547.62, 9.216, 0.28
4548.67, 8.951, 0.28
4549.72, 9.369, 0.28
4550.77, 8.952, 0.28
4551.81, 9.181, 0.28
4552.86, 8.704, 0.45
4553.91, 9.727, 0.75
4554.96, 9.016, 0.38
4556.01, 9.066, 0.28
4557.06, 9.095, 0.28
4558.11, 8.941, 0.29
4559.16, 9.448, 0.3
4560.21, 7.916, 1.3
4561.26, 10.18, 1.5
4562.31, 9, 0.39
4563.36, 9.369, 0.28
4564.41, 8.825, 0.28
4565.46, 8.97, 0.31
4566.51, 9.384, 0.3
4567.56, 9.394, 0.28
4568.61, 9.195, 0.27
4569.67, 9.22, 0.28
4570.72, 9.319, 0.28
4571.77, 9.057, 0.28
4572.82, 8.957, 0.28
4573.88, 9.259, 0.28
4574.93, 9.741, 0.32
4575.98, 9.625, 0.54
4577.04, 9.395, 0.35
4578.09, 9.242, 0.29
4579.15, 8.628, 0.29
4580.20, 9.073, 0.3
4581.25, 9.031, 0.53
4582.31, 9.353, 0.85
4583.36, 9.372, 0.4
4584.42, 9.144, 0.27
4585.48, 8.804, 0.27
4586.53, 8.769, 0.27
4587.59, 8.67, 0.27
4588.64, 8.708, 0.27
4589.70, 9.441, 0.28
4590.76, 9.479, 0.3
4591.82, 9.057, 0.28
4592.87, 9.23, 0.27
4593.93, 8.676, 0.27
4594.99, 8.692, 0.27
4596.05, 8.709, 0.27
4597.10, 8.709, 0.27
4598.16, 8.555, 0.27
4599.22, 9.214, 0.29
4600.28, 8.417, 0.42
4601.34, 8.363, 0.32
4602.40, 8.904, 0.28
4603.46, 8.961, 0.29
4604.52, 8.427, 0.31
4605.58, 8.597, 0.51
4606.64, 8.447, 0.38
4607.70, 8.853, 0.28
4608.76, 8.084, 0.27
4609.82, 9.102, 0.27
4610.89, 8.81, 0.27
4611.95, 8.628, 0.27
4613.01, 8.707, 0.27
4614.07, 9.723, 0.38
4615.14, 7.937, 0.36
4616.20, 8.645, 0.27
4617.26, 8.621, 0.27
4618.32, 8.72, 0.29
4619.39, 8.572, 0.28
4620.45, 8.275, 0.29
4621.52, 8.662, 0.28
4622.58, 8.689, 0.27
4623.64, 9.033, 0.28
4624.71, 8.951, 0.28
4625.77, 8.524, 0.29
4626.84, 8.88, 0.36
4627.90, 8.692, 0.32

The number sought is 9.04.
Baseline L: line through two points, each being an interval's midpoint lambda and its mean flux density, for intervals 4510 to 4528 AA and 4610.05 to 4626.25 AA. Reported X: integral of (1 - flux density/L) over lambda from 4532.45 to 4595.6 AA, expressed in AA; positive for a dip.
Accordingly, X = -1.92 AA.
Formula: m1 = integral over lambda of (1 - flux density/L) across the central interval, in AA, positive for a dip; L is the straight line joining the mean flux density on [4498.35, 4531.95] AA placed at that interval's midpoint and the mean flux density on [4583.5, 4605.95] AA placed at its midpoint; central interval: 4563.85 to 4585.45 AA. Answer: -0.79 AA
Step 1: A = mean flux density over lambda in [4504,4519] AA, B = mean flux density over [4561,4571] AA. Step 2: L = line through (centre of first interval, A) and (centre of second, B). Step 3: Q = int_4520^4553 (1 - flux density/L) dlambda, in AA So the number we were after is -0.28 AA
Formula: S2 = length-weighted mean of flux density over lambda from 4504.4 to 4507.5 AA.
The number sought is 9.03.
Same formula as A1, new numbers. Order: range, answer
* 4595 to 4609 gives 8.65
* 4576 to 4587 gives 9.11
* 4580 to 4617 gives 8.83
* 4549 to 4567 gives 9.12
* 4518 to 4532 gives 9.15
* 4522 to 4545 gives 9.21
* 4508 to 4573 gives 9.11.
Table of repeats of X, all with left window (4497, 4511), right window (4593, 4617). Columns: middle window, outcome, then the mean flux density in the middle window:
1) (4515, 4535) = -0.6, 9.1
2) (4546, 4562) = -0.6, 9.1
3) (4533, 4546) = -0.6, 9.23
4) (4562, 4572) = -0.5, 9.18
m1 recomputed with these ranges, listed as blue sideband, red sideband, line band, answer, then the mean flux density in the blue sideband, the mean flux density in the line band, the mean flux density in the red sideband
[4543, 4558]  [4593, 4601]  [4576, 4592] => -0.47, 9.12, 9.09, 8.73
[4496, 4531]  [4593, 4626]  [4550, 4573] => -0.77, 8.99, 9.14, 8.69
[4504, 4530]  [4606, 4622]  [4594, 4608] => 0.03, 9.02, 8.68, 8.65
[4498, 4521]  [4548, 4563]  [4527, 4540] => -0.19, 8.88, 9.13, 9.11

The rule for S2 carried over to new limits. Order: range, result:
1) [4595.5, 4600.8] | 8.73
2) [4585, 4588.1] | 8.75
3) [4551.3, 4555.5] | 9.14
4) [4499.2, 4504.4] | 8.7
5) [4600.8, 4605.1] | 8.66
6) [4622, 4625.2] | 8.9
